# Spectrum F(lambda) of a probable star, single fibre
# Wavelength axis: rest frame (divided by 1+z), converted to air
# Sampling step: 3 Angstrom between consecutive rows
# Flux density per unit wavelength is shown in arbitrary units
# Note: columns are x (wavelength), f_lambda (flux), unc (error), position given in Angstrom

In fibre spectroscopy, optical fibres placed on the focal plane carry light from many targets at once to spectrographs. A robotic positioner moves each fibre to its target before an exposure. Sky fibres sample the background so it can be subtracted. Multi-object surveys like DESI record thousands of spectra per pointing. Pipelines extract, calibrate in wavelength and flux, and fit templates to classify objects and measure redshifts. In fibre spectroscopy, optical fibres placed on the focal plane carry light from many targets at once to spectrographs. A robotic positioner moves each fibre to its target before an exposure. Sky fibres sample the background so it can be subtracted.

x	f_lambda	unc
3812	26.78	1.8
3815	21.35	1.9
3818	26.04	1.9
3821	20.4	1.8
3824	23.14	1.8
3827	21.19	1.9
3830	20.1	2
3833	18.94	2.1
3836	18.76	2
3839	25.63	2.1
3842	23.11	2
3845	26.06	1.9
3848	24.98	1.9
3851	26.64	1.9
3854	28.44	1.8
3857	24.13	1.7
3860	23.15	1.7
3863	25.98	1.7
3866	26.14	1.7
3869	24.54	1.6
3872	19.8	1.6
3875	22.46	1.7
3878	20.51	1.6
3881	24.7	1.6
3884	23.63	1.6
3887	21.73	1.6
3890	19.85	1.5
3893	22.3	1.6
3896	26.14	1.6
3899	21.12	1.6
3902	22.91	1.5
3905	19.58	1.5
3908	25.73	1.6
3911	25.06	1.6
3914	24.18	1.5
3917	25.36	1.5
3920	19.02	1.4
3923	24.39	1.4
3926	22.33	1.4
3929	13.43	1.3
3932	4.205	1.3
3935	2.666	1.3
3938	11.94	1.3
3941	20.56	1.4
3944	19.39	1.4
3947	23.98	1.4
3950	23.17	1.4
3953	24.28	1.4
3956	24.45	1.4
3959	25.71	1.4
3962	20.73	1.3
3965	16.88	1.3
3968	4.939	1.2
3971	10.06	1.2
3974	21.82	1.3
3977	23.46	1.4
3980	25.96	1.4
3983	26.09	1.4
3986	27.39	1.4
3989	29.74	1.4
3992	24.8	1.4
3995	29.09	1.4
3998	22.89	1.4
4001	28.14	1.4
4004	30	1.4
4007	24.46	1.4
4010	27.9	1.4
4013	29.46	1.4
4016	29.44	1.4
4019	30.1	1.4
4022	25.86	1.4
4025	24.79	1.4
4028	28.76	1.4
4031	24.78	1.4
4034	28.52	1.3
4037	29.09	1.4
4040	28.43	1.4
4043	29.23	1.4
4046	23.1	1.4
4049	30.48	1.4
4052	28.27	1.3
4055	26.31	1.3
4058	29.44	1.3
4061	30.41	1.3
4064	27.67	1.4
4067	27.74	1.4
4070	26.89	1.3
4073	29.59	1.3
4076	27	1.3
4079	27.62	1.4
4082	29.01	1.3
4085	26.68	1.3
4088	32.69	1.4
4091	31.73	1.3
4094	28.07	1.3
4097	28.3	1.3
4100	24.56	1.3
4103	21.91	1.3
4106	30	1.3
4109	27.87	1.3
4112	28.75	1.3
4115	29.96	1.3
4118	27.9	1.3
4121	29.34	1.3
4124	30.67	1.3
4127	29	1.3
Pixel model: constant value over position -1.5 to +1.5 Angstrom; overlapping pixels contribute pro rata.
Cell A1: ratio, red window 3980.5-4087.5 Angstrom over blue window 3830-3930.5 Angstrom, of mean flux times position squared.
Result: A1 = 1.3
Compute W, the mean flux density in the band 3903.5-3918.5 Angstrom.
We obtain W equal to 24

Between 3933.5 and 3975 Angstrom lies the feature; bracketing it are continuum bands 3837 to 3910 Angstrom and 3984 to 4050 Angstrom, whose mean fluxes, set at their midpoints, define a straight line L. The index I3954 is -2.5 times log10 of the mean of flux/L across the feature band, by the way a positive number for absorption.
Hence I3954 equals 0.40 mag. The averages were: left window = 23.7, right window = 27.5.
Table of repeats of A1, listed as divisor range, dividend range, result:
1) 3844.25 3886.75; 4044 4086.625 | 1.27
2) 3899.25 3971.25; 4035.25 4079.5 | 1.56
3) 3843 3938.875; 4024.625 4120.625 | 1.42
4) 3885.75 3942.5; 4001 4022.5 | 1.52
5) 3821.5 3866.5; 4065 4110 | 1.34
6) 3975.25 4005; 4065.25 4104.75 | 1.09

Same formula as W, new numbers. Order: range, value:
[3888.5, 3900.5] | 22.4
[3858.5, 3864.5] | 24.6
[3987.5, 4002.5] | 26.9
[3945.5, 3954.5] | 23.8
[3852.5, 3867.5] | 25.6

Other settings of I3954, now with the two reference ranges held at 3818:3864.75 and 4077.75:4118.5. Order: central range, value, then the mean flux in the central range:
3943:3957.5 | 0.10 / 23.2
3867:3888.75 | 0.08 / 22.5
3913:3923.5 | 0.08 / 23.1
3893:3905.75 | 0.09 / 22.6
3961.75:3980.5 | 0.45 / 17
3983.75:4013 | -0.04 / 27.2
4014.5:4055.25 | -0.03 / 27.7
